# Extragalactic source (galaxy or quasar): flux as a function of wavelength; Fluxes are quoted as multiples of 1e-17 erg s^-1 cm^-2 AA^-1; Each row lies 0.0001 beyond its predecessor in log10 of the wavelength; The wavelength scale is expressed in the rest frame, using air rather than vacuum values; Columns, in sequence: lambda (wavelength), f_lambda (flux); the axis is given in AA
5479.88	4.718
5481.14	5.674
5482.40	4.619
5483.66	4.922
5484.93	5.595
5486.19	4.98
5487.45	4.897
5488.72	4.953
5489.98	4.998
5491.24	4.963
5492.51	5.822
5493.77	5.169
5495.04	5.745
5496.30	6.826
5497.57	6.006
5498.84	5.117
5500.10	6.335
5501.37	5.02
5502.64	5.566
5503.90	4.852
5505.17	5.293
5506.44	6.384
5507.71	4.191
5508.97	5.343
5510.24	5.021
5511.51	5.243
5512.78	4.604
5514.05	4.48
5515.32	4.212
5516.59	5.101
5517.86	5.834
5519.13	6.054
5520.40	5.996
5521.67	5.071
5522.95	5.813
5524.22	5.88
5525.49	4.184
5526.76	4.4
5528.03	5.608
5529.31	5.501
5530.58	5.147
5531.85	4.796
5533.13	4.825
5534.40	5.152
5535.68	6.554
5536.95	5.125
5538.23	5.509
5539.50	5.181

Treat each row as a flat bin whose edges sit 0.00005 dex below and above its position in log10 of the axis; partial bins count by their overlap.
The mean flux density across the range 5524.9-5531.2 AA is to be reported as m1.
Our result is 4.97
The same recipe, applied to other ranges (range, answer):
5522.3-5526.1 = 5.29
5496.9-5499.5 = 5.58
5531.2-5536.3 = 5.32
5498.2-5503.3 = 5.51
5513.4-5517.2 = 4.59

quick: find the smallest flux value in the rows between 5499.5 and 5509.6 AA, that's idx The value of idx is 4.191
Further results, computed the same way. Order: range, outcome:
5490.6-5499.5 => 4.963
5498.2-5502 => 5.02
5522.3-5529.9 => 4.184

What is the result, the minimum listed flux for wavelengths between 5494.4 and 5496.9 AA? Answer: 5.745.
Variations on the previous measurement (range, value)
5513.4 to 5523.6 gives 4.212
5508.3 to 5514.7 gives 4.48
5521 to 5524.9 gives 5.071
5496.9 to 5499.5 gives 5.117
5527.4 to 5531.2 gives 5.147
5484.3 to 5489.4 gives 4.897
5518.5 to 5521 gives 5.996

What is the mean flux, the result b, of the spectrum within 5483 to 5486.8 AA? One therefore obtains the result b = 5.16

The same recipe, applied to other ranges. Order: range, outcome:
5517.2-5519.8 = 5.94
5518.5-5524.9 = 5.75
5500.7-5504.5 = 5.16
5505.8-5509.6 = 5.31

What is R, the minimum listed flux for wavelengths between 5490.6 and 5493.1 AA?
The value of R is 4.963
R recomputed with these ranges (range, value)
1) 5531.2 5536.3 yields 4.796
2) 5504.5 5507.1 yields 5.293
